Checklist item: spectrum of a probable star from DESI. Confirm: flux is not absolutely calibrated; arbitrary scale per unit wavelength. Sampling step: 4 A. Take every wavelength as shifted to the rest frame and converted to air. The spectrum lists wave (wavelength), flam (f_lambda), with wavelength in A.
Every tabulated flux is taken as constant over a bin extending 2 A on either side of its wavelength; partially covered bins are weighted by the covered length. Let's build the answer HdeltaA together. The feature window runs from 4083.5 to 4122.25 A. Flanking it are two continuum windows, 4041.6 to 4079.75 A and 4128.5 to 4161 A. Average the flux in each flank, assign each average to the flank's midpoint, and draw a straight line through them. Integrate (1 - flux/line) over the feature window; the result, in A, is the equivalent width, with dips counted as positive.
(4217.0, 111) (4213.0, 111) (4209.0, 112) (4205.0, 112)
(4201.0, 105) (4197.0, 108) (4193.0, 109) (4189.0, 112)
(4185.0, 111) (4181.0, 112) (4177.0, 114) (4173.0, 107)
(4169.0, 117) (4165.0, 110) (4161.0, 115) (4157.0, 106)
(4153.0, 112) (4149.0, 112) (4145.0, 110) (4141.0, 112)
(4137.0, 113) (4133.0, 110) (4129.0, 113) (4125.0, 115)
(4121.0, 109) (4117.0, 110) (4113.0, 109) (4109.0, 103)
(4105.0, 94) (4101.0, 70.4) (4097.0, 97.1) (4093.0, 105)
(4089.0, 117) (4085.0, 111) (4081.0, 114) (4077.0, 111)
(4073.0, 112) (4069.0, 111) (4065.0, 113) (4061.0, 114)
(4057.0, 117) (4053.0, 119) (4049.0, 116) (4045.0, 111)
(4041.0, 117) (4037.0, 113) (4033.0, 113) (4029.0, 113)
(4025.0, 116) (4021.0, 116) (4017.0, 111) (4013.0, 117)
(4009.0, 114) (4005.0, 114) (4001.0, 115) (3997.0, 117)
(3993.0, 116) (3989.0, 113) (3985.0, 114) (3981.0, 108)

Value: 3.5 A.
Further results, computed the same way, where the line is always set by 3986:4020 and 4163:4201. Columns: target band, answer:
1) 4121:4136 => 0.0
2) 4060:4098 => 0.8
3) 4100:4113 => 2.2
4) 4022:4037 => 0.0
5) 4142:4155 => 0.0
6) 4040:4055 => -0.3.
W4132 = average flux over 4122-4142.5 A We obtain 112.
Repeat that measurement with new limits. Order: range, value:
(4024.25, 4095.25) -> 113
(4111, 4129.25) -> 111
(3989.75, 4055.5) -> 115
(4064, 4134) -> 107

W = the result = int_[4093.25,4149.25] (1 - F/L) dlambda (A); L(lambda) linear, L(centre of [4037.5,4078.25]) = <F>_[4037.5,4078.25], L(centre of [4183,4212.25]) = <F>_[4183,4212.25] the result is 3.4 A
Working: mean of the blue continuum 114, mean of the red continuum 110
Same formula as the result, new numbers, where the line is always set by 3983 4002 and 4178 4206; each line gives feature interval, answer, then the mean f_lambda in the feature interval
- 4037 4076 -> -0.3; 114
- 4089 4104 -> 2.4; 94.5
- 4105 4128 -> 0.8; 108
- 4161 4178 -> -0.3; 112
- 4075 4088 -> 0.0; 112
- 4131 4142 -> 0.0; 112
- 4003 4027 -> -0.1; 115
